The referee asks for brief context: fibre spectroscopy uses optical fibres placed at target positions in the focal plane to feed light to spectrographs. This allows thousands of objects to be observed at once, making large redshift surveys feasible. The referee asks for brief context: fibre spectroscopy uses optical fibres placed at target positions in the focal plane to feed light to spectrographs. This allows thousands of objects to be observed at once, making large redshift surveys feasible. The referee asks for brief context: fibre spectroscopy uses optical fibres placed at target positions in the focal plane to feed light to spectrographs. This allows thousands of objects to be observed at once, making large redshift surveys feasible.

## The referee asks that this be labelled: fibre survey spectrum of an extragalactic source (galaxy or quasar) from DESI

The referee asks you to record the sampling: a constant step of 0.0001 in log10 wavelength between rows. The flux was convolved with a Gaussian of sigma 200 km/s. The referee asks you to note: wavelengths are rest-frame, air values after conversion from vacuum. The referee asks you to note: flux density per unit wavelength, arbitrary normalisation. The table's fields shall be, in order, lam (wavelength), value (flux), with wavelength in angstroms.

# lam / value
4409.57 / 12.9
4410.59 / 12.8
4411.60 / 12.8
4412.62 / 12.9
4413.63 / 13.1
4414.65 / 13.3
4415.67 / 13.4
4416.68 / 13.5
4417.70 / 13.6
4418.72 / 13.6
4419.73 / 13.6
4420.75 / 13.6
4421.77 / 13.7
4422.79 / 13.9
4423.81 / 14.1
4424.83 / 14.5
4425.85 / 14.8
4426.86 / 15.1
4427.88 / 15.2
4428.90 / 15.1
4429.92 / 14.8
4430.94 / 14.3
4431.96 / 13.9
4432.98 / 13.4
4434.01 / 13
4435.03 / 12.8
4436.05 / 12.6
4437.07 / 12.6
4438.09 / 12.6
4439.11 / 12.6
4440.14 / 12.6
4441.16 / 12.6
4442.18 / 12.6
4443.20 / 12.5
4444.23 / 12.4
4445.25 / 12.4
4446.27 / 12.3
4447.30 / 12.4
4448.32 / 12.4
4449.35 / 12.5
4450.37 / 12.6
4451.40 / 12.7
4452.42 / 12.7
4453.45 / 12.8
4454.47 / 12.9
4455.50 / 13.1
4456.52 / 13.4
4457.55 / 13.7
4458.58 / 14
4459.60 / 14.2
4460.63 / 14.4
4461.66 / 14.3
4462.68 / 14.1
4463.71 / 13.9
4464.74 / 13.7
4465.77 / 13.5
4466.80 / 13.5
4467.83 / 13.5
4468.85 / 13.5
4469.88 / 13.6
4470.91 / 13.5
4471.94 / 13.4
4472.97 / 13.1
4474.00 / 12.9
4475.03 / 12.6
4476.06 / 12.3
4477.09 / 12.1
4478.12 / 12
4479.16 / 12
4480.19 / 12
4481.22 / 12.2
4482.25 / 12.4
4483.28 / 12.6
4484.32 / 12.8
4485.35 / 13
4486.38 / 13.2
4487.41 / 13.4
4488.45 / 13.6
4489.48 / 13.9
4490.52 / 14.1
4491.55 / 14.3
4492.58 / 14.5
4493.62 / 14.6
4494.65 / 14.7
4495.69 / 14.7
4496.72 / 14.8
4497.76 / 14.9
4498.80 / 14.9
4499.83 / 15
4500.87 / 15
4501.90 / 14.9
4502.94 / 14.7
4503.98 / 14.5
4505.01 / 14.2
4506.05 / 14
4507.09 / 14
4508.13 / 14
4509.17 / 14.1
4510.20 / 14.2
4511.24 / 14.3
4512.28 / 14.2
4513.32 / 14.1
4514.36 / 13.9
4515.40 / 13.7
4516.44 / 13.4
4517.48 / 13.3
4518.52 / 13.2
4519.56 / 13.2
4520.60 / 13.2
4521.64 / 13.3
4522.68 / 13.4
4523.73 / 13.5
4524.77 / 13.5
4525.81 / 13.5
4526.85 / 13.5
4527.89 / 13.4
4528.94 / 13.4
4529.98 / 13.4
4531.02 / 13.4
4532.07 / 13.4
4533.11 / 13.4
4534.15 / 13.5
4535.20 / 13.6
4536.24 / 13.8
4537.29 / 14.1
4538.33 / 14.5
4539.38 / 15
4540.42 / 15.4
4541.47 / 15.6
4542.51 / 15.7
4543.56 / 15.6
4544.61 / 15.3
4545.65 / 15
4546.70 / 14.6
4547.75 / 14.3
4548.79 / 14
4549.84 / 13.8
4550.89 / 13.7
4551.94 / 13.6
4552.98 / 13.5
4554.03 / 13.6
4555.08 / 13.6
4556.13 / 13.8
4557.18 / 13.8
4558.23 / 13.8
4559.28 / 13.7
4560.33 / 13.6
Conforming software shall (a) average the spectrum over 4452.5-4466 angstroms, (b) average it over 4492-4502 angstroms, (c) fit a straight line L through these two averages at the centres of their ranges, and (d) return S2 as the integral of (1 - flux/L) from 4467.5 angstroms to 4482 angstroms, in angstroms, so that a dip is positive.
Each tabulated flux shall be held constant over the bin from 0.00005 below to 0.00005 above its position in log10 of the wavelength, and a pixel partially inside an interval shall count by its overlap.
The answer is 1.4 angstroms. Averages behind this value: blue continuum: 13.7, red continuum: 14.8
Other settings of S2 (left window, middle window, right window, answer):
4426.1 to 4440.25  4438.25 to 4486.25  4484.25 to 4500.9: 3.34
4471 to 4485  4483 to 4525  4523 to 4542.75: -2.52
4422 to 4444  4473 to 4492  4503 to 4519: 1.33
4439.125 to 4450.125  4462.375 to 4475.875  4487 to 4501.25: 0.04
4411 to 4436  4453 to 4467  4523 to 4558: 0.20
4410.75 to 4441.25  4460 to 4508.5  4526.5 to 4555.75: 0.67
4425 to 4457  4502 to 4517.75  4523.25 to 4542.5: -0.38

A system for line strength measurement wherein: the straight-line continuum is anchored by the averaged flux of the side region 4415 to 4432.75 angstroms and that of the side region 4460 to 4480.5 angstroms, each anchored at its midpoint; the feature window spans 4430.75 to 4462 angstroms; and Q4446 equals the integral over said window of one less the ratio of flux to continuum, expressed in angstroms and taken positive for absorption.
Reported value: 1.6 angstroms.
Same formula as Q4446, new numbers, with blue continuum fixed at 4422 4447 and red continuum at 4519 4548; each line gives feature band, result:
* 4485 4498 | -0.32 angstroms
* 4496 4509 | -0.66 angstroms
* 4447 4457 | 0.58 angstroms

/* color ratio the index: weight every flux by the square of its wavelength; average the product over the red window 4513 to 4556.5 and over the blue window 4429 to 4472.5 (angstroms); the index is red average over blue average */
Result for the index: 1.09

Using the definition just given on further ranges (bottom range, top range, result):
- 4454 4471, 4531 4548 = 1.10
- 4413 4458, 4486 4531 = 1.09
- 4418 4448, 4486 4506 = 1.10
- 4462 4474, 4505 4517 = 1.05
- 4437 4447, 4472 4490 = 1.04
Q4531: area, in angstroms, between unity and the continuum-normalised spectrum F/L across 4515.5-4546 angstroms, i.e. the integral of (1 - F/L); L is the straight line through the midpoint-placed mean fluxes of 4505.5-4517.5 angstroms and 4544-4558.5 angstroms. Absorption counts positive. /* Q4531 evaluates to 0.12 angstroms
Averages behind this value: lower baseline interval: 14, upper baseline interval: 14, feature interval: 13.9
